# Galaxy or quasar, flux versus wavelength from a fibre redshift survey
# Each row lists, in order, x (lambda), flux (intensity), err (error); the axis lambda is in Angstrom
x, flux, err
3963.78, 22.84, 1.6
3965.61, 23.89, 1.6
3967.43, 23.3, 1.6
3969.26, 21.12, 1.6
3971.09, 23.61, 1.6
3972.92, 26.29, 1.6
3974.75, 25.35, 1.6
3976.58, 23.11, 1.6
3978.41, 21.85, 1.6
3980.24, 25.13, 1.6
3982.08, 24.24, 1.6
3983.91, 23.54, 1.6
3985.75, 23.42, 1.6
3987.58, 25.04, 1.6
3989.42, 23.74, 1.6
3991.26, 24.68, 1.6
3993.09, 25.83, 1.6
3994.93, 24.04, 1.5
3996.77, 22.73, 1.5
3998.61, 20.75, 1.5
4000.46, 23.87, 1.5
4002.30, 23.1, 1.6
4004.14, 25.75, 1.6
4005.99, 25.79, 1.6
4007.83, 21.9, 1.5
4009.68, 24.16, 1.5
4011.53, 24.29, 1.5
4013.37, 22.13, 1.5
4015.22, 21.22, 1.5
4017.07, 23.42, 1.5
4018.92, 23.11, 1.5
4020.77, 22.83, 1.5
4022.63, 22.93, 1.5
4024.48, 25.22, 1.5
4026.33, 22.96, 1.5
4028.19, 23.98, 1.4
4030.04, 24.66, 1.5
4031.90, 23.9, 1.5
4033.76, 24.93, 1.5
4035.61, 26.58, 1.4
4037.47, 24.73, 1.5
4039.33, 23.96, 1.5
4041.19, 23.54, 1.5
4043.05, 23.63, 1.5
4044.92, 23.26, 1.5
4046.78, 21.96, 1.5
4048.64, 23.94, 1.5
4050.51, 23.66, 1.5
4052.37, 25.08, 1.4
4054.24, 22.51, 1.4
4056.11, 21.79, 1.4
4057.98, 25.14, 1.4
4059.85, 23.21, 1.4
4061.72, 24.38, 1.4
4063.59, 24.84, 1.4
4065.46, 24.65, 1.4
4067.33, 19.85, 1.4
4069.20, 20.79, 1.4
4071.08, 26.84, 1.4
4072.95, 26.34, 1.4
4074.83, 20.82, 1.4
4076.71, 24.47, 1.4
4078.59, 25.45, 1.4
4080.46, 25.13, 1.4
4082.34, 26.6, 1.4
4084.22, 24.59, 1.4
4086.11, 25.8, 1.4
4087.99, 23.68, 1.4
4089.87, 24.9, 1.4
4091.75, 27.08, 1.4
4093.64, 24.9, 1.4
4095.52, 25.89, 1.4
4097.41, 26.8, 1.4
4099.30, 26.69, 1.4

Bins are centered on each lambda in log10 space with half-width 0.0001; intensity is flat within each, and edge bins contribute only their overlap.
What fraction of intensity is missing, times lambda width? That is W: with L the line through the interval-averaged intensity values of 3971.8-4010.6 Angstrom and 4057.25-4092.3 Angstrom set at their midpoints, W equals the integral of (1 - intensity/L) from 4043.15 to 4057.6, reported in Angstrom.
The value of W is 0.61 Angstrom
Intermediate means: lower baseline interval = 24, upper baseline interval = 24.4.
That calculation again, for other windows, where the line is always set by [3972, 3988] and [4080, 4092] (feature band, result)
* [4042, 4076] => 2.1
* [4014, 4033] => 1.0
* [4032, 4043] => 0.1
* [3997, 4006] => 0.3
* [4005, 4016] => 0.6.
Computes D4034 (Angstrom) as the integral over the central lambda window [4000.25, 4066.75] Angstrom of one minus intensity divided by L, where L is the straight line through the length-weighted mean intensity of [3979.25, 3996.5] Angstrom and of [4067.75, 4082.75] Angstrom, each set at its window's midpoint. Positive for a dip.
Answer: 1.5 Angstrom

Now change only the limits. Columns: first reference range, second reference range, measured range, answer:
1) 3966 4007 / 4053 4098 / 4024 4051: 0.2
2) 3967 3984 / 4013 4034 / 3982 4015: -0.2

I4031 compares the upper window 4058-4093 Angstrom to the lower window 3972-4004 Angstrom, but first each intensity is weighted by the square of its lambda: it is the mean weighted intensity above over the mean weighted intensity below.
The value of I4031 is 1.06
